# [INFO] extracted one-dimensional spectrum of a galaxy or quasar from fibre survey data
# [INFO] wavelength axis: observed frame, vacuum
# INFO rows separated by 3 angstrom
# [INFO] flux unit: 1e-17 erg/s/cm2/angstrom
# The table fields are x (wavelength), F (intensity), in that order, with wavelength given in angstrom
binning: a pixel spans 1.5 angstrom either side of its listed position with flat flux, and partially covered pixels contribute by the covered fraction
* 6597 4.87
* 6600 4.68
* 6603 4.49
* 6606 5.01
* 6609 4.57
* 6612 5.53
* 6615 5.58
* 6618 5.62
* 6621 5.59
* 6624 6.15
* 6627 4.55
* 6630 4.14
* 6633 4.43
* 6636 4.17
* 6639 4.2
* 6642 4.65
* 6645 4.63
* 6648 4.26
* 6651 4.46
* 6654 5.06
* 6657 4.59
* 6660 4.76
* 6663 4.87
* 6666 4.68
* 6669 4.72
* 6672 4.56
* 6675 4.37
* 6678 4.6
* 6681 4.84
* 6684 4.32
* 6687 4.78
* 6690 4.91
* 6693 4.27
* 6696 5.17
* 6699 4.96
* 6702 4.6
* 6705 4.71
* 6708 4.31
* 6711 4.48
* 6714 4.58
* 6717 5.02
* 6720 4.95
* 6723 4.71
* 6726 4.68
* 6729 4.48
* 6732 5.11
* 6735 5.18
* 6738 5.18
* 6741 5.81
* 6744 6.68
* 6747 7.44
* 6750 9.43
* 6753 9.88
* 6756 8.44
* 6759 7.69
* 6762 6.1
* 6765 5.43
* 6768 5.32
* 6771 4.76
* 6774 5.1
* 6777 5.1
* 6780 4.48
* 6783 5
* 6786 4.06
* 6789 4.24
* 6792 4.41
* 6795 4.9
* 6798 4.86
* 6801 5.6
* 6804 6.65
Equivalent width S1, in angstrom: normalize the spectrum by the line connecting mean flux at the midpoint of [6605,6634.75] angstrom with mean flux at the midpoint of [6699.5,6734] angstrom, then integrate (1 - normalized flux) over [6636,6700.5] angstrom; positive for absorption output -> 3.52 angstrom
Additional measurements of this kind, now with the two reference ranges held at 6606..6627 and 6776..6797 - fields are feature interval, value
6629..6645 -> 2.9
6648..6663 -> 1.5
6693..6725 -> 1.5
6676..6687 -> 1.1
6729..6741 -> -0.8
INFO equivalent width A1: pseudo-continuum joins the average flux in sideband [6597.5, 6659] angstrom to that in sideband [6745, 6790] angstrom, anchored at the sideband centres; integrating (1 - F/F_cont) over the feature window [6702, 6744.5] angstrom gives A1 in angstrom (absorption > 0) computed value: 6.08 angstrom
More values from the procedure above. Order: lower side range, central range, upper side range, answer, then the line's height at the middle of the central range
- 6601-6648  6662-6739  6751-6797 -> 8.1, 5.29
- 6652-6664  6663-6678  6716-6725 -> 0.6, 4.82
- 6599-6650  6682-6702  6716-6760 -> 3.5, 5.71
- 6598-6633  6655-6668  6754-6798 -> 1.0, 5.15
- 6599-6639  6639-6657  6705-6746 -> 1.4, 4.96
